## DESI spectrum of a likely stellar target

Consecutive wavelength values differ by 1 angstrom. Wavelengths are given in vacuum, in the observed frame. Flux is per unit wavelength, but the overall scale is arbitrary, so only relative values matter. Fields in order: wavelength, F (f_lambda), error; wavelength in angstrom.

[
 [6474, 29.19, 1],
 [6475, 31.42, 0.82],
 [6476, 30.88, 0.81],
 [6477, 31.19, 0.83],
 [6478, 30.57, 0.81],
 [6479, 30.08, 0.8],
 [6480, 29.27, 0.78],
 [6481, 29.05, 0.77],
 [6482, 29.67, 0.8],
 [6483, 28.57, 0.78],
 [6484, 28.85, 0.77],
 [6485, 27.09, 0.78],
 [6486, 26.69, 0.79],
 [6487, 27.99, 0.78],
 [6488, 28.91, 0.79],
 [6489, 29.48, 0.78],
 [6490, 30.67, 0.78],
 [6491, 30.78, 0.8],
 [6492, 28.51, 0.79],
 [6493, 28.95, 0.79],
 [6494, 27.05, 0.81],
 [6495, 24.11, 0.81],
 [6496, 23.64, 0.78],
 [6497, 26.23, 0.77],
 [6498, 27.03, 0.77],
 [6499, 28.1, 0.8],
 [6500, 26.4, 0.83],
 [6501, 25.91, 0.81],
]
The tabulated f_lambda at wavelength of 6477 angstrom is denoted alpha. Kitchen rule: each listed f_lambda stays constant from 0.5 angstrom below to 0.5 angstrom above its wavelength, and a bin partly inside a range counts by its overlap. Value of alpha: 31.19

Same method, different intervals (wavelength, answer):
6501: 25.91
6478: 30.57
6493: 28.95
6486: 26.69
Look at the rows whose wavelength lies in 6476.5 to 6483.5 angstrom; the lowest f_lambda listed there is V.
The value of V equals 28.57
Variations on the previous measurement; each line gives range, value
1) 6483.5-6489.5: 26.69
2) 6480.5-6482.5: 29.05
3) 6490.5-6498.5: 23.64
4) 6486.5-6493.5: 27.99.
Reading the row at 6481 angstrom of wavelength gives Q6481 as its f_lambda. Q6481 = 29.05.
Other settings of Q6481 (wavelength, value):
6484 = 28.85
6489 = 29.48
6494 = 27.05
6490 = 30.67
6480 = 29.27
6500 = 26.4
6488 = 28.91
